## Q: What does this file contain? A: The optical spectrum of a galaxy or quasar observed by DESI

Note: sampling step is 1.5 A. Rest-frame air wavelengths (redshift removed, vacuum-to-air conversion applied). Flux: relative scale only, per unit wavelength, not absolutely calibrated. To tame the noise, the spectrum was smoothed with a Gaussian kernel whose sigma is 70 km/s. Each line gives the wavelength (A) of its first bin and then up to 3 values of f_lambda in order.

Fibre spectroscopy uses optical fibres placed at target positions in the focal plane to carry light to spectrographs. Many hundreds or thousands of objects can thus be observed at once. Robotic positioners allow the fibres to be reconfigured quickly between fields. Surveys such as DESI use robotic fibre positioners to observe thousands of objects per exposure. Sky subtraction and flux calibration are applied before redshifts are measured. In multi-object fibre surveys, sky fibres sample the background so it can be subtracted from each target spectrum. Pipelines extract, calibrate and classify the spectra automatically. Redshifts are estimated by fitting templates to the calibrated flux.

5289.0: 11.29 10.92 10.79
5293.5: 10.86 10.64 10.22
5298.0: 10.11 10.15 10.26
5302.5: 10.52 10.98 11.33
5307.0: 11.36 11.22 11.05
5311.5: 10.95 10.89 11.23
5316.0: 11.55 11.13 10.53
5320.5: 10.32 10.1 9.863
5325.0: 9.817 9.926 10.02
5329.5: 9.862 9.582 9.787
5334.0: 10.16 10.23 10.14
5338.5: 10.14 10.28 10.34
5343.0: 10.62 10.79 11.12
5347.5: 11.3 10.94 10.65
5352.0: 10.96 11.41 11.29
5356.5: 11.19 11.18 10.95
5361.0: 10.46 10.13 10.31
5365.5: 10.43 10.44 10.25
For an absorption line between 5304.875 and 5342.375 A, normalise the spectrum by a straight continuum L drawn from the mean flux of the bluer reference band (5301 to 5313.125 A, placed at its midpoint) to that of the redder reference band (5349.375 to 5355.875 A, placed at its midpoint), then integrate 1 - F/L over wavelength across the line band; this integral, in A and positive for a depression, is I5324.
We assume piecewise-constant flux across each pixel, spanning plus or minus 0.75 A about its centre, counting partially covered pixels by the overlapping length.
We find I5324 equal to 1.9 A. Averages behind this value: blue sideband 11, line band 10.5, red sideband 11.1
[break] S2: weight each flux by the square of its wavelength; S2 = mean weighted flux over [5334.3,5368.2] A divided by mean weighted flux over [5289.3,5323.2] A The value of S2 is 1.01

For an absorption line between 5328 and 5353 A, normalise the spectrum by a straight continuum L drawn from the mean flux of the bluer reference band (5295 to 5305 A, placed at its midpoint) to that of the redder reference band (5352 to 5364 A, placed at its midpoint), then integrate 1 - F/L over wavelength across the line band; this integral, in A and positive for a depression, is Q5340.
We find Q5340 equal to 0.8 A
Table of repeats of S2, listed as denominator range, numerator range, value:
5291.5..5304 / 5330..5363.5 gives 1.03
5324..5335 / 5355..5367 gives 1.09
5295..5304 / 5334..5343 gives 1.01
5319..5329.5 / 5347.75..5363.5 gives 1.10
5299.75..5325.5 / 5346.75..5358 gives 1.05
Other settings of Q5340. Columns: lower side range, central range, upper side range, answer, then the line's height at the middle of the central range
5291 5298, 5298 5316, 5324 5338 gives -0.9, 10.4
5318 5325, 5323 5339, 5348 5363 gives 0.7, 10.4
